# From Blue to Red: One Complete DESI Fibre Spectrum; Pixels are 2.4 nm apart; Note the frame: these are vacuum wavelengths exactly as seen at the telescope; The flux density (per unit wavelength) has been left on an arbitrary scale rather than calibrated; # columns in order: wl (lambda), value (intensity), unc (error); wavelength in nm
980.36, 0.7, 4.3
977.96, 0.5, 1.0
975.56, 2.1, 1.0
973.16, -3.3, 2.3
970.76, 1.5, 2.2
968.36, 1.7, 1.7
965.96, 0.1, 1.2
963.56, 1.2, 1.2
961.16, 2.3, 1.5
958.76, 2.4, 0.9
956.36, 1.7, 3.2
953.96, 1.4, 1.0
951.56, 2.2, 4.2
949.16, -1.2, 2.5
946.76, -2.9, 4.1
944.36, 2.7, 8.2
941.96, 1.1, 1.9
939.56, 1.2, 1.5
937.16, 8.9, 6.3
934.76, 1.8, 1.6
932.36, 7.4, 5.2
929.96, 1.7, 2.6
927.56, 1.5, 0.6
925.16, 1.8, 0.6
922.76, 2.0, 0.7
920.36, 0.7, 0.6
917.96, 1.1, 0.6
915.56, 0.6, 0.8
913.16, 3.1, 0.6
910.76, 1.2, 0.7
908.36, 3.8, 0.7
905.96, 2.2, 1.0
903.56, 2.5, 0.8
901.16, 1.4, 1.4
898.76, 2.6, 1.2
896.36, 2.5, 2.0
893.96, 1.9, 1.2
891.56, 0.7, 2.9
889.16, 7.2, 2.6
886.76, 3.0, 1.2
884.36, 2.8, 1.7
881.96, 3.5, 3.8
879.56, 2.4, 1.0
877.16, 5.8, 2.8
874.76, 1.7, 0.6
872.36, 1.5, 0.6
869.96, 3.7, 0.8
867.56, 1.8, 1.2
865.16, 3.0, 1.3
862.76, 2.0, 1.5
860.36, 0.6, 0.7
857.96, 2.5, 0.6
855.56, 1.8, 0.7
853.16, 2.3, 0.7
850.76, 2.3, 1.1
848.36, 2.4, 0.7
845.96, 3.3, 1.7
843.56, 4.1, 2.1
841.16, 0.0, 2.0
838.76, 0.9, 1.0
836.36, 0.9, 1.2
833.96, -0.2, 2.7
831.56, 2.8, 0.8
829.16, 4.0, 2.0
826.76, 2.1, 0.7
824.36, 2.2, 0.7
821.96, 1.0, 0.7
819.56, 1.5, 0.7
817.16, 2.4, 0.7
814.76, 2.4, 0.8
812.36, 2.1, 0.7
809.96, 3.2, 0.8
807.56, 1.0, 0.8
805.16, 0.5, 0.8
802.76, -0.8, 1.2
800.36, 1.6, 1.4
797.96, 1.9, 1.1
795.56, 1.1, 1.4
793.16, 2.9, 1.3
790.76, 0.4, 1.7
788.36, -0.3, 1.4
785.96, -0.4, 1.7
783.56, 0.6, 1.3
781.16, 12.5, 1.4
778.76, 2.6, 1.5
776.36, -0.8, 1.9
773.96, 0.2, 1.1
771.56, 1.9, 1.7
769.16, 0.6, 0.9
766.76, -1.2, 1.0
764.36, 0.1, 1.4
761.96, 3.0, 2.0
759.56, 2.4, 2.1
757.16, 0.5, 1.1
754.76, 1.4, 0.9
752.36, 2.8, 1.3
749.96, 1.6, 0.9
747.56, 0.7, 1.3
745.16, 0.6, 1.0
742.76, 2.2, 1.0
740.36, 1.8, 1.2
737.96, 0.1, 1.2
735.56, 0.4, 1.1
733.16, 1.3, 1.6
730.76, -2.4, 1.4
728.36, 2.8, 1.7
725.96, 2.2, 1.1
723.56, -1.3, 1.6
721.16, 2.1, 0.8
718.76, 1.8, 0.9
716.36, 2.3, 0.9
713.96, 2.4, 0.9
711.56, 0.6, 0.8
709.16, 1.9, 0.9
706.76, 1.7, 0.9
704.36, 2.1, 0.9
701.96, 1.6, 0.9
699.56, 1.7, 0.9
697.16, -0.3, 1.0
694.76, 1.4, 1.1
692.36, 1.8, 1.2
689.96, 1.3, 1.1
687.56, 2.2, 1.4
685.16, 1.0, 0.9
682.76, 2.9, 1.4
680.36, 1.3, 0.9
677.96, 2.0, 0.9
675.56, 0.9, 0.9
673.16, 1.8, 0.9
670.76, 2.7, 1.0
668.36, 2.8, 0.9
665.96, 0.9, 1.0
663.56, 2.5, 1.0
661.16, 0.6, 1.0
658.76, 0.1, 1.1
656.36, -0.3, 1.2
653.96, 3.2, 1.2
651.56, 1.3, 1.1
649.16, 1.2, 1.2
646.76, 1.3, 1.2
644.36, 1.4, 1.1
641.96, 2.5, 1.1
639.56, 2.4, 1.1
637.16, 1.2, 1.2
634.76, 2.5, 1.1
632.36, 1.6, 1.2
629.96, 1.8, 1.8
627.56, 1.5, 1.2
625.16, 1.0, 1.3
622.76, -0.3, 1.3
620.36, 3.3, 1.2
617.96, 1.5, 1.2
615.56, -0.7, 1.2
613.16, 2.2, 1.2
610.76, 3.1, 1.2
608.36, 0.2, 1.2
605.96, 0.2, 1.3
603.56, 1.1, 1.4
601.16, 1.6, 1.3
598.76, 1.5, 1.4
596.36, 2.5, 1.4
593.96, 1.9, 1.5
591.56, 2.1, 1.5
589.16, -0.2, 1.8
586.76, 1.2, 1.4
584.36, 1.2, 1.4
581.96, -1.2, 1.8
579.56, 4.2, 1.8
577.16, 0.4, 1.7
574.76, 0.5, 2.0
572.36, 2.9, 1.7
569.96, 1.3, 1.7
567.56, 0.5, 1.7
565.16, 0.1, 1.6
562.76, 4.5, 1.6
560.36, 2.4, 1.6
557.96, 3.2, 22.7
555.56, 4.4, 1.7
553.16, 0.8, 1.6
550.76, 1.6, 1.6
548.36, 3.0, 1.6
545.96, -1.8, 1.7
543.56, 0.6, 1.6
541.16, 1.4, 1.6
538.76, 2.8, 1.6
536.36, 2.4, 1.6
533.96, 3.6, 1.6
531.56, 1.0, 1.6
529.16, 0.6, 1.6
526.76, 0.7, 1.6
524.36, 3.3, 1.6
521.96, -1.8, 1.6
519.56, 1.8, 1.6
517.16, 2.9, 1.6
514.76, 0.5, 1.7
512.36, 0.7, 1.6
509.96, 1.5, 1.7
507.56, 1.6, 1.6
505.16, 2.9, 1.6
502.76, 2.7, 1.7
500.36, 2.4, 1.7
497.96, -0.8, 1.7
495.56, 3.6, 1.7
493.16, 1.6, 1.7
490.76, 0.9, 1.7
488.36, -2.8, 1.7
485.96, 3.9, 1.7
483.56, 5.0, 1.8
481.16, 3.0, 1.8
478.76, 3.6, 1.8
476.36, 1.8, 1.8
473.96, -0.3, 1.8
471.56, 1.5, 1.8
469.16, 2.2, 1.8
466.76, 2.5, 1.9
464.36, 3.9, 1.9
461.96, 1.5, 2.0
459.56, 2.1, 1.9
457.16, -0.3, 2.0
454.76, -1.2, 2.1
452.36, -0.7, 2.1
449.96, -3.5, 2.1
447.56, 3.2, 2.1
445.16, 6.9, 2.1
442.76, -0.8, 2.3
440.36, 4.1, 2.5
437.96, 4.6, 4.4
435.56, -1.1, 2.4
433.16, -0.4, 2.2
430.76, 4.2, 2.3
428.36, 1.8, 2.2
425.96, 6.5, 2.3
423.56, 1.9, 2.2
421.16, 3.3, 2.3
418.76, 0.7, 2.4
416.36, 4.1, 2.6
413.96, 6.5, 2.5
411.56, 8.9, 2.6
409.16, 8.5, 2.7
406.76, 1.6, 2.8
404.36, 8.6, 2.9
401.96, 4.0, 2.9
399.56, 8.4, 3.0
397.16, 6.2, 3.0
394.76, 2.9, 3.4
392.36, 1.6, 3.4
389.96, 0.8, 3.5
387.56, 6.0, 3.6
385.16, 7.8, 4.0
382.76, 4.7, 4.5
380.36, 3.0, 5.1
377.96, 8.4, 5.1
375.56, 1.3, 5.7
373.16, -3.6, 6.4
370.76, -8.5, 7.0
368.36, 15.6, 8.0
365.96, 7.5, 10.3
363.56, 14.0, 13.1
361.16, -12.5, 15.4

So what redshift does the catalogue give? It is 1.094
